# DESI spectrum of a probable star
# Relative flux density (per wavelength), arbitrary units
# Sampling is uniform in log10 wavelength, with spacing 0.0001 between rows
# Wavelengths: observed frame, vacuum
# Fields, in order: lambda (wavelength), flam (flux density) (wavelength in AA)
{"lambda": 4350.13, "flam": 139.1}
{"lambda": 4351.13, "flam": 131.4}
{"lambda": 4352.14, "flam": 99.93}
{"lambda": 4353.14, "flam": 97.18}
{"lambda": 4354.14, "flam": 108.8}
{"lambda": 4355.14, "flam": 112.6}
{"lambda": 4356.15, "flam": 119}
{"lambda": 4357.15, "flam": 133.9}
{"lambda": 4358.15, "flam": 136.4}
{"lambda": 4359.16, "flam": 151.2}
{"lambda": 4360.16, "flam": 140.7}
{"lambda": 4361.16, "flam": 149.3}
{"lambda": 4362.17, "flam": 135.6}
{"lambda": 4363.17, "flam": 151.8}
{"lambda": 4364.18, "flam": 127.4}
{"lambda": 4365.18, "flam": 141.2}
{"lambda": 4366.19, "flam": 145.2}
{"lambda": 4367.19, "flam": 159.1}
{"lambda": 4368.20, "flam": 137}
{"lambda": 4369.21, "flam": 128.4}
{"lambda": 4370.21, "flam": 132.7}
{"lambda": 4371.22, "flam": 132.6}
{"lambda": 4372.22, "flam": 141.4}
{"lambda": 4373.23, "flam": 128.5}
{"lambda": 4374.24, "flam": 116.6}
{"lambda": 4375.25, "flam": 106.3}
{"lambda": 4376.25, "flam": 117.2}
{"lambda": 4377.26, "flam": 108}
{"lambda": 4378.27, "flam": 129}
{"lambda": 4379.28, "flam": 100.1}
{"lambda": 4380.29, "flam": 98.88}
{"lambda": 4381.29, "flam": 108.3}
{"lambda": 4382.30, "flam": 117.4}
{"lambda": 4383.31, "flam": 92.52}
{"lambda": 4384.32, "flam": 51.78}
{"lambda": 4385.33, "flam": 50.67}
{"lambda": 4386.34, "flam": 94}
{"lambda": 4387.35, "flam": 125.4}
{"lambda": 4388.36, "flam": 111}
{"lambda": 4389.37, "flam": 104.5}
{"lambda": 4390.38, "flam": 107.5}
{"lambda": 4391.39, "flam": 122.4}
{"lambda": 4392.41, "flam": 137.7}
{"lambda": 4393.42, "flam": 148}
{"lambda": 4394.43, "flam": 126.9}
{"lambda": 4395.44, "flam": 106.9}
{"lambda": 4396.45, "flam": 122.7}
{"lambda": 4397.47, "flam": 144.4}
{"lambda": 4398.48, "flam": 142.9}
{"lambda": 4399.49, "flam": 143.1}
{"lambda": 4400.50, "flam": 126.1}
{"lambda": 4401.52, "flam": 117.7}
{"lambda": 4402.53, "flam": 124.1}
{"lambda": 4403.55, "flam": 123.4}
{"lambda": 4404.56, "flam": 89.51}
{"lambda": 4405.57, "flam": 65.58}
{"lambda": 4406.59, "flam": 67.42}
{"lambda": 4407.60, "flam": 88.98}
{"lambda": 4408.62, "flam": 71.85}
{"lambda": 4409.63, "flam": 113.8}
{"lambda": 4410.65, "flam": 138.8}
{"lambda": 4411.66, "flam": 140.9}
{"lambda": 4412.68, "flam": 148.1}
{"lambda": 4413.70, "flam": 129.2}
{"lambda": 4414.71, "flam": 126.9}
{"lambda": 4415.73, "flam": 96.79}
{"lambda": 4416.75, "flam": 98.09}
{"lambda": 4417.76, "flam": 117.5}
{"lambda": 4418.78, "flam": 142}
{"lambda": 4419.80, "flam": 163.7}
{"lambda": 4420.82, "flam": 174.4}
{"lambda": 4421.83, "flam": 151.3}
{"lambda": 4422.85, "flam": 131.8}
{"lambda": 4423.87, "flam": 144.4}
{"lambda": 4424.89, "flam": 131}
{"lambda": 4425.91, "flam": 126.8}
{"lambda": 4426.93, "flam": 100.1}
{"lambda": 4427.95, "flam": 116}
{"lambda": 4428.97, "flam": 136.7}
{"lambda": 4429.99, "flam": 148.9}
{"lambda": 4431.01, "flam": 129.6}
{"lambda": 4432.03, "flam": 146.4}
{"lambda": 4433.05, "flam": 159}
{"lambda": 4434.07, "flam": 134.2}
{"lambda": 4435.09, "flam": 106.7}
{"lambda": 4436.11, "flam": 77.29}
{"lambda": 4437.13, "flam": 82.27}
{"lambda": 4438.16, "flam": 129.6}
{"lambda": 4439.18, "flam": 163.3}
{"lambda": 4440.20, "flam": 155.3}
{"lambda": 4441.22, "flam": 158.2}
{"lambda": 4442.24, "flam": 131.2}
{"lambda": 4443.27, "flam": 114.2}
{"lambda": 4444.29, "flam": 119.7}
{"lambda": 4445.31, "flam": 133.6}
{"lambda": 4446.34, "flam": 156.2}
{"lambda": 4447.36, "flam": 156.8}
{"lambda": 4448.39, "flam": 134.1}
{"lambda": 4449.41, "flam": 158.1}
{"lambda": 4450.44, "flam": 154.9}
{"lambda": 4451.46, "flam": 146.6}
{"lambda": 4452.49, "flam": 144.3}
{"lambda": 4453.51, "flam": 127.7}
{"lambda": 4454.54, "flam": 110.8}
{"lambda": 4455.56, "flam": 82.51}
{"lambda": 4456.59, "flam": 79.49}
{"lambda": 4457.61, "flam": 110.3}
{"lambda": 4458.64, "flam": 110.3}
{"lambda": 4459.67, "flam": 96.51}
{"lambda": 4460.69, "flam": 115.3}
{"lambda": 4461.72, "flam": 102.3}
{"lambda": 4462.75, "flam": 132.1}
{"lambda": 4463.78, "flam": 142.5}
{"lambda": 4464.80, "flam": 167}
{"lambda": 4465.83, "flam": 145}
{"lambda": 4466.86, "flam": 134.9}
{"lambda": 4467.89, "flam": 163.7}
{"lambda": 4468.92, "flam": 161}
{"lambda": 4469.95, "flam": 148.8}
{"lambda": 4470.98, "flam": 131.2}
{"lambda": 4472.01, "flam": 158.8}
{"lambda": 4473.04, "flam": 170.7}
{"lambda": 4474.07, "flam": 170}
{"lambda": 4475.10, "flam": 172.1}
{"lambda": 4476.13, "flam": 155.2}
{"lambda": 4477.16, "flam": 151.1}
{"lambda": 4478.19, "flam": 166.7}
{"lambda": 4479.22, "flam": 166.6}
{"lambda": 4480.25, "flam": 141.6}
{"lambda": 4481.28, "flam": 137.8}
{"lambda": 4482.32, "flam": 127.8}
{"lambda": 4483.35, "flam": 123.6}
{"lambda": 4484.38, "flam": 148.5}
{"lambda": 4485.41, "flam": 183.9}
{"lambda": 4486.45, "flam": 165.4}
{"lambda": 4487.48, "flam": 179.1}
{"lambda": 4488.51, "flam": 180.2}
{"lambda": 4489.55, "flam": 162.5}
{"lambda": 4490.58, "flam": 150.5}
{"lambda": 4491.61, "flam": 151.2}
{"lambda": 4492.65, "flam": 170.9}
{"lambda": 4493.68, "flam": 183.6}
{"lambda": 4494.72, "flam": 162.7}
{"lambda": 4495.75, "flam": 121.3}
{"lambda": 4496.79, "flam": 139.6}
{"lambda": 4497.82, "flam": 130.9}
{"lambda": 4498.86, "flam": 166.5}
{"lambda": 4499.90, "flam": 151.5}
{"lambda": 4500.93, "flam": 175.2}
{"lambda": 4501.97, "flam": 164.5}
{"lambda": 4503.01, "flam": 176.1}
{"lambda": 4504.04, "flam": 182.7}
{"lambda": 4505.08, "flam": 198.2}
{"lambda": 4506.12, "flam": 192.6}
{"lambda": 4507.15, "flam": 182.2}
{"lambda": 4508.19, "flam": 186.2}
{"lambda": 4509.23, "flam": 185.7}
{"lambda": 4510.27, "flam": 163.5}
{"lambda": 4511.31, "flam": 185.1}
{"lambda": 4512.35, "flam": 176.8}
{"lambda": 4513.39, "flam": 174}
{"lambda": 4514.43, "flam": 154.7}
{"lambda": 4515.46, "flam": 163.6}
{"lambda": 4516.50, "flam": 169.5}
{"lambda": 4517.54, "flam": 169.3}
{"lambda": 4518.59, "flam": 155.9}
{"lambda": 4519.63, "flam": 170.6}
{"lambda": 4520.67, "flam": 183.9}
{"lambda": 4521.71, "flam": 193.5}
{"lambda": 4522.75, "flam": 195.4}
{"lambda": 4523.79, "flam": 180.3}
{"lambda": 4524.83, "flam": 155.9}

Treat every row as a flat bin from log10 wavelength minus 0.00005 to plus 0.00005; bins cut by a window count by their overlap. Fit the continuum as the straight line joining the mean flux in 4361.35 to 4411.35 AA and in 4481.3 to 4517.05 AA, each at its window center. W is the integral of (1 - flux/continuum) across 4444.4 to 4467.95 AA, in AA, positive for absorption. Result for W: 2.7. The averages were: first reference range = 117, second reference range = 165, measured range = 130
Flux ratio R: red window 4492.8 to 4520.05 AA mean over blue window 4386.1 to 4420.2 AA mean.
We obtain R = 1.4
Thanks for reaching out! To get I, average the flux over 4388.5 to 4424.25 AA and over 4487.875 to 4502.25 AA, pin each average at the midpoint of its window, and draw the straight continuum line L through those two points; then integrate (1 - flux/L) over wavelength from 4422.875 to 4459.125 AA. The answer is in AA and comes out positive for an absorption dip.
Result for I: 1.9 AA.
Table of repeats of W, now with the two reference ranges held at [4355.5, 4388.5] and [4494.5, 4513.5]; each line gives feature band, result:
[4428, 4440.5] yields 1.2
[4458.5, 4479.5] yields 1.4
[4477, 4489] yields 0.4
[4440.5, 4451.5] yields 0.5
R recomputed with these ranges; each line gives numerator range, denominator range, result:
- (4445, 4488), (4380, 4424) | 1.22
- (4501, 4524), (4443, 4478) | 1.29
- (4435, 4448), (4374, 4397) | 1.20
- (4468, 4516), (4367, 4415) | 1.41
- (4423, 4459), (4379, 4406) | 1.16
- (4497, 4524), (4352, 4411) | 1.47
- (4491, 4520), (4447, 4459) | 1.33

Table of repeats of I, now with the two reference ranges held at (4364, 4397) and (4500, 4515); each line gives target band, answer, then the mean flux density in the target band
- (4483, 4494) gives 0.3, 164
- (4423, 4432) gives 0.6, 130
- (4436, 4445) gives 1.1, 128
